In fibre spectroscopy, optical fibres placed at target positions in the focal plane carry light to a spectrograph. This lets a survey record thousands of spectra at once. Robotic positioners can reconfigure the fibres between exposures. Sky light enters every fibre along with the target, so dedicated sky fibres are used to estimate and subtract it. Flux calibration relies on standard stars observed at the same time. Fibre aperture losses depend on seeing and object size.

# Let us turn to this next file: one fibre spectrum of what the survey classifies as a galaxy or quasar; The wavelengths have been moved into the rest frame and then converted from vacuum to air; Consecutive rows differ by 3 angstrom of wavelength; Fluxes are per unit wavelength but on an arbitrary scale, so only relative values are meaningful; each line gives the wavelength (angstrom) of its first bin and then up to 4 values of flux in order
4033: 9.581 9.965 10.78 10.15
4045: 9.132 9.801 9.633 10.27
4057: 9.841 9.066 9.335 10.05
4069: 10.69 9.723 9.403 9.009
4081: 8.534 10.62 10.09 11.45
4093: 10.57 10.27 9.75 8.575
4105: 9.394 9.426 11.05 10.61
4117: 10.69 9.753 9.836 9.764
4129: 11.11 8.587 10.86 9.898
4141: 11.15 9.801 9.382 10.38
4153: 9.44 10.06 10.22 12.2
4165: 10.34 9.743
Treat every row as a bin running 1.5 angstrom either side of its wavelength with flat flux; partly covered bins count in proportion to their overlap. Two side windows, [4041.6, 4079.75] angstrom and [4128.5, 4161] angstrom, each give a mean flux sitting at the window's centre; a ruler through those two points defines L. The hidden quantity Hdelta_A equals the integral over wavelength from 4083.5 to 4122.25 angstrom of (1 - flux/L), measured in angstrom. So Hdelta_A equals -1.1 angstrom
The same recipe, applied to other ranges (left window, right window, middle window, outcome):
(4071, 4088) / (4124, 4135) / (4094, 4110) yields 0.3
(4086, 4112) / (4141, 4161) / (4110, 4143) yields -0.8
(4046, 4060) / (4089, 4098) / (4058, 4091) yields 1.5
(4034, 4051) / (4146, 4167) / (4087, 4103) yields -0.1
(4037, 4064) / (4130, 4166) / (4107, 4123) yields -0.4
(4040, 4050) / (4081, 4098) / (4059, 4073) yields 0.4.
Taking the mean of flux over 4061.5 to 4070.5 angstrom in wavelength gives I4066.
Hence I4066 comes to 10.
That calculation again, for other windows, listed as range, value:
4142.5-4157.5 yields 9.81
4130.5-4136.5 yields 9.72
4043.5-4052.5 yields 9.52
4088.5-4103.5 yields 10.1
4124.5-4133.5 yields 9.82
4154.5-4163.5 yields 10.8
